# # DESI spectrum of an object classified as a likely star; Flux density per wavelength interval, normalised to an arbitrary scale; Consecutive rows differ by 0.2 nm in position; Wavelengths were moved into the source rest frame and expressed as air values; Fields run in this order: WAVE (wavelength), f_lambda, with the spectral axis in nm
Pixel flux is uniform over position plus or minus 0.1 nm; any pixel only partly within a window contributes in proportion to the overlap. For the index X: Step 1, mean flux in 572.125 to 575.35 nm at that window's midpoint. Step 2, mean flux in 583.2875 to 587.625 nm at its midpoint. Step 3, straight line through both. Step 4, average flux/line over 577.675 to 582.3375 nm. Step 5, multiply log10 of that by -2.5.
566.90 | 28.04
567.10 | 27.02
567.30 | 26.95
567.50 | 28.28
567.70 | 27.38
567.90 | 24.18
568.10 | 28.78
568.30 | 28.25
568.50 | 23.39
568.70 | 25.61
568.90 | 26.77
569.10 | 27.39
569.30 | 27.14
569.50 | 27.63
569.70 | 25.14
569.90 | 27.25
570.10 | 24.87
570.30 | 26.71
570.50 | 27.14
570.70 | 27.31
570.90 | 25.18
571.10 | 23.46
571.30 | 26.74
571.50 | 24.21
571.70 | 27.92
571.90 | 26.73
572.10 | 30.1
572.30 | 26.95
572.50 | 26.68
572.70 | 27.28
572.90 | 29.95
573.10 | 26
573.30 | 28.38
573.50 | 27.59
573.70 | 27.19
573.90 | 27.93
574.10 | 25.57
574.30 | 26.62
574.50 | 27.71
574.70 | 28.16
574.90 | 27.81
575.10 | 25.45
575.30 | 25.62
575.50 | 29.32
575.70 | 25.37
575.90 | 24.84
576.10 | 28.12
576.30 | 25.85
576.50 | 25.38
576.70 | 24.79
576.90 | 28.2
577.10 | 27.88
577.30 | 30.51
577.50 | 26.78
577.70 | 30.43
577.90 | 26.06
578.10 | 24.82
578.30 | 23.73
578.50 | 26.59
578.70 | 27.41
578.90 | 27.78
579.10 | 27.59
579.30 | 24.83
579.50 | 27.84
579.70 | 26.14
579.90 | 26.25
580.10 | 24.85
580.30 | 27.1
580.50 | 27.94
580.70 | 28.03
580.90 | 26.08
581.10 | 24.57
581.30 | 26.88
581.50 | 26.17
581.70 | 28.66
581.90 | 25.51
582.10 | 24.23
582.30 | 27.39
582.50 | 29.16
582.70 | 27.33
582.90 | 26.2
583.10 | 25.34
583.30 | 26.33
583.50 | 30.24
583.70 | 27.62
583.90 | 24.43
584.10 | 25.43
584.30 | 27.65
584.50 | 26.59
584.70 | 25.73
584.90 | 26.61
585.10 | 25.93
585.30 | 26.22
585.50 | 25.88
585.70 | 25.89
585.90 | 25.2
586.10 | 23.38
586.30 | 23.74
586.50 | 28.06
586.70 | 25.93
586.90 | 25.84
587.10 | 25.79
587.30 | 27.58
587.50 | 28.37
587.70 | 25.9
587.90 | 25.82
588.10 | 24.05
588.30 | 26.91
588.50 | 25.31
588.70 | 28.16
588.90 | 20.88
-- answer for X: 0.01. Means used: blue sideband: 27.3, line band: 26.5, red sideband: 26.3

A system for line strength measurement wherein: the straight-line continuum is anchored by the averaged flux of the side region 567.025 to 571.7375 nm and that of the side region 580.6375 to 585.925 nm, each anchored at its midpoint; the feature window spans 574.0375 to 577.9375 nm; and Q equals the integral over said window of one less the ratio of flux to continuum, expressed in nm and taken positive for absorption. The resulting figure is -0.09 nm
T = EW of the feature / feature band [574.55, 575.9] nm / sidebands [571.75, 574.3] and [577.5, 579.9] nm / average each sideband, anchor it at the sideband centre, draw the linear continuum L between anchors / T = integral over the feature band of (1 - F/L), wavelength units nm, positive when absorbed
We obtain 0.02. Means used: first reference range 27.5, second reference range 26.6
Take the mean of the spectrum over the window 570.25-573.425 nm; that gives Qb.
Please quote 26.9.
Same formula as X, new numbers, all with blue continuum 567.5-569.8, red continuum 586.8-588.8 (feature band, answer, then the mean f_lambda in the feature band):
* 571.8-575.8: -0.03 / 27.3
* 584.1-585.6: 0.00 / 26.3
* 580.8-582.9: -0.01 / 26.6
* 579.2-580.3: 0.02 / 26.1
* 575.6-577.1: 0.01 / 26.2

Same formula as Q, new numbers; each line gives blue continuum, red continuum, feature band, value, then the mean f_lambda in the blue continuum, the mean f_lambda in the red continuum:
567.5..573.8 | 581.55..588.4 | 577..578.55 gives -0.03 nm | 26.8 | 26.3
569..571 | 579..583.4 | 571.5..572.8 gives -0.04 nm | 26.6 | 26.6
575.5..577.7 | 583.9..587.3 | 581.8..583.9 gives -0.05 nm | 27.1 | 25.9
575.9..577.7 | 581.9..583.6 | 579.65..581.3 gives 0.04 nm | 27.2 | 26.9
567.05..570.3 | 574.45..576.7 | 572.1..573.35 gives -0.05 nm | 26.6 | 26.6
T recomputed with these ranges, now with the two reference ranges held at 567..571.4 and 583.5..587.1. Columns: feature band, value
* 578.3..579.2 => -0.03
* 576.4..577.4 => -0.04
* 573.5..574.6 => -0.03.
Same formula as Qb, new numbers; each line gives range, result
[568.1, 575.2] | 26.8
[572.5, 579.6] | 27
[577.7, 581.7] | 26.5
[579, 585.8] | 26.5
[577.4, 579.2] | 26.8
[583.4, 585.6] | 26.6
